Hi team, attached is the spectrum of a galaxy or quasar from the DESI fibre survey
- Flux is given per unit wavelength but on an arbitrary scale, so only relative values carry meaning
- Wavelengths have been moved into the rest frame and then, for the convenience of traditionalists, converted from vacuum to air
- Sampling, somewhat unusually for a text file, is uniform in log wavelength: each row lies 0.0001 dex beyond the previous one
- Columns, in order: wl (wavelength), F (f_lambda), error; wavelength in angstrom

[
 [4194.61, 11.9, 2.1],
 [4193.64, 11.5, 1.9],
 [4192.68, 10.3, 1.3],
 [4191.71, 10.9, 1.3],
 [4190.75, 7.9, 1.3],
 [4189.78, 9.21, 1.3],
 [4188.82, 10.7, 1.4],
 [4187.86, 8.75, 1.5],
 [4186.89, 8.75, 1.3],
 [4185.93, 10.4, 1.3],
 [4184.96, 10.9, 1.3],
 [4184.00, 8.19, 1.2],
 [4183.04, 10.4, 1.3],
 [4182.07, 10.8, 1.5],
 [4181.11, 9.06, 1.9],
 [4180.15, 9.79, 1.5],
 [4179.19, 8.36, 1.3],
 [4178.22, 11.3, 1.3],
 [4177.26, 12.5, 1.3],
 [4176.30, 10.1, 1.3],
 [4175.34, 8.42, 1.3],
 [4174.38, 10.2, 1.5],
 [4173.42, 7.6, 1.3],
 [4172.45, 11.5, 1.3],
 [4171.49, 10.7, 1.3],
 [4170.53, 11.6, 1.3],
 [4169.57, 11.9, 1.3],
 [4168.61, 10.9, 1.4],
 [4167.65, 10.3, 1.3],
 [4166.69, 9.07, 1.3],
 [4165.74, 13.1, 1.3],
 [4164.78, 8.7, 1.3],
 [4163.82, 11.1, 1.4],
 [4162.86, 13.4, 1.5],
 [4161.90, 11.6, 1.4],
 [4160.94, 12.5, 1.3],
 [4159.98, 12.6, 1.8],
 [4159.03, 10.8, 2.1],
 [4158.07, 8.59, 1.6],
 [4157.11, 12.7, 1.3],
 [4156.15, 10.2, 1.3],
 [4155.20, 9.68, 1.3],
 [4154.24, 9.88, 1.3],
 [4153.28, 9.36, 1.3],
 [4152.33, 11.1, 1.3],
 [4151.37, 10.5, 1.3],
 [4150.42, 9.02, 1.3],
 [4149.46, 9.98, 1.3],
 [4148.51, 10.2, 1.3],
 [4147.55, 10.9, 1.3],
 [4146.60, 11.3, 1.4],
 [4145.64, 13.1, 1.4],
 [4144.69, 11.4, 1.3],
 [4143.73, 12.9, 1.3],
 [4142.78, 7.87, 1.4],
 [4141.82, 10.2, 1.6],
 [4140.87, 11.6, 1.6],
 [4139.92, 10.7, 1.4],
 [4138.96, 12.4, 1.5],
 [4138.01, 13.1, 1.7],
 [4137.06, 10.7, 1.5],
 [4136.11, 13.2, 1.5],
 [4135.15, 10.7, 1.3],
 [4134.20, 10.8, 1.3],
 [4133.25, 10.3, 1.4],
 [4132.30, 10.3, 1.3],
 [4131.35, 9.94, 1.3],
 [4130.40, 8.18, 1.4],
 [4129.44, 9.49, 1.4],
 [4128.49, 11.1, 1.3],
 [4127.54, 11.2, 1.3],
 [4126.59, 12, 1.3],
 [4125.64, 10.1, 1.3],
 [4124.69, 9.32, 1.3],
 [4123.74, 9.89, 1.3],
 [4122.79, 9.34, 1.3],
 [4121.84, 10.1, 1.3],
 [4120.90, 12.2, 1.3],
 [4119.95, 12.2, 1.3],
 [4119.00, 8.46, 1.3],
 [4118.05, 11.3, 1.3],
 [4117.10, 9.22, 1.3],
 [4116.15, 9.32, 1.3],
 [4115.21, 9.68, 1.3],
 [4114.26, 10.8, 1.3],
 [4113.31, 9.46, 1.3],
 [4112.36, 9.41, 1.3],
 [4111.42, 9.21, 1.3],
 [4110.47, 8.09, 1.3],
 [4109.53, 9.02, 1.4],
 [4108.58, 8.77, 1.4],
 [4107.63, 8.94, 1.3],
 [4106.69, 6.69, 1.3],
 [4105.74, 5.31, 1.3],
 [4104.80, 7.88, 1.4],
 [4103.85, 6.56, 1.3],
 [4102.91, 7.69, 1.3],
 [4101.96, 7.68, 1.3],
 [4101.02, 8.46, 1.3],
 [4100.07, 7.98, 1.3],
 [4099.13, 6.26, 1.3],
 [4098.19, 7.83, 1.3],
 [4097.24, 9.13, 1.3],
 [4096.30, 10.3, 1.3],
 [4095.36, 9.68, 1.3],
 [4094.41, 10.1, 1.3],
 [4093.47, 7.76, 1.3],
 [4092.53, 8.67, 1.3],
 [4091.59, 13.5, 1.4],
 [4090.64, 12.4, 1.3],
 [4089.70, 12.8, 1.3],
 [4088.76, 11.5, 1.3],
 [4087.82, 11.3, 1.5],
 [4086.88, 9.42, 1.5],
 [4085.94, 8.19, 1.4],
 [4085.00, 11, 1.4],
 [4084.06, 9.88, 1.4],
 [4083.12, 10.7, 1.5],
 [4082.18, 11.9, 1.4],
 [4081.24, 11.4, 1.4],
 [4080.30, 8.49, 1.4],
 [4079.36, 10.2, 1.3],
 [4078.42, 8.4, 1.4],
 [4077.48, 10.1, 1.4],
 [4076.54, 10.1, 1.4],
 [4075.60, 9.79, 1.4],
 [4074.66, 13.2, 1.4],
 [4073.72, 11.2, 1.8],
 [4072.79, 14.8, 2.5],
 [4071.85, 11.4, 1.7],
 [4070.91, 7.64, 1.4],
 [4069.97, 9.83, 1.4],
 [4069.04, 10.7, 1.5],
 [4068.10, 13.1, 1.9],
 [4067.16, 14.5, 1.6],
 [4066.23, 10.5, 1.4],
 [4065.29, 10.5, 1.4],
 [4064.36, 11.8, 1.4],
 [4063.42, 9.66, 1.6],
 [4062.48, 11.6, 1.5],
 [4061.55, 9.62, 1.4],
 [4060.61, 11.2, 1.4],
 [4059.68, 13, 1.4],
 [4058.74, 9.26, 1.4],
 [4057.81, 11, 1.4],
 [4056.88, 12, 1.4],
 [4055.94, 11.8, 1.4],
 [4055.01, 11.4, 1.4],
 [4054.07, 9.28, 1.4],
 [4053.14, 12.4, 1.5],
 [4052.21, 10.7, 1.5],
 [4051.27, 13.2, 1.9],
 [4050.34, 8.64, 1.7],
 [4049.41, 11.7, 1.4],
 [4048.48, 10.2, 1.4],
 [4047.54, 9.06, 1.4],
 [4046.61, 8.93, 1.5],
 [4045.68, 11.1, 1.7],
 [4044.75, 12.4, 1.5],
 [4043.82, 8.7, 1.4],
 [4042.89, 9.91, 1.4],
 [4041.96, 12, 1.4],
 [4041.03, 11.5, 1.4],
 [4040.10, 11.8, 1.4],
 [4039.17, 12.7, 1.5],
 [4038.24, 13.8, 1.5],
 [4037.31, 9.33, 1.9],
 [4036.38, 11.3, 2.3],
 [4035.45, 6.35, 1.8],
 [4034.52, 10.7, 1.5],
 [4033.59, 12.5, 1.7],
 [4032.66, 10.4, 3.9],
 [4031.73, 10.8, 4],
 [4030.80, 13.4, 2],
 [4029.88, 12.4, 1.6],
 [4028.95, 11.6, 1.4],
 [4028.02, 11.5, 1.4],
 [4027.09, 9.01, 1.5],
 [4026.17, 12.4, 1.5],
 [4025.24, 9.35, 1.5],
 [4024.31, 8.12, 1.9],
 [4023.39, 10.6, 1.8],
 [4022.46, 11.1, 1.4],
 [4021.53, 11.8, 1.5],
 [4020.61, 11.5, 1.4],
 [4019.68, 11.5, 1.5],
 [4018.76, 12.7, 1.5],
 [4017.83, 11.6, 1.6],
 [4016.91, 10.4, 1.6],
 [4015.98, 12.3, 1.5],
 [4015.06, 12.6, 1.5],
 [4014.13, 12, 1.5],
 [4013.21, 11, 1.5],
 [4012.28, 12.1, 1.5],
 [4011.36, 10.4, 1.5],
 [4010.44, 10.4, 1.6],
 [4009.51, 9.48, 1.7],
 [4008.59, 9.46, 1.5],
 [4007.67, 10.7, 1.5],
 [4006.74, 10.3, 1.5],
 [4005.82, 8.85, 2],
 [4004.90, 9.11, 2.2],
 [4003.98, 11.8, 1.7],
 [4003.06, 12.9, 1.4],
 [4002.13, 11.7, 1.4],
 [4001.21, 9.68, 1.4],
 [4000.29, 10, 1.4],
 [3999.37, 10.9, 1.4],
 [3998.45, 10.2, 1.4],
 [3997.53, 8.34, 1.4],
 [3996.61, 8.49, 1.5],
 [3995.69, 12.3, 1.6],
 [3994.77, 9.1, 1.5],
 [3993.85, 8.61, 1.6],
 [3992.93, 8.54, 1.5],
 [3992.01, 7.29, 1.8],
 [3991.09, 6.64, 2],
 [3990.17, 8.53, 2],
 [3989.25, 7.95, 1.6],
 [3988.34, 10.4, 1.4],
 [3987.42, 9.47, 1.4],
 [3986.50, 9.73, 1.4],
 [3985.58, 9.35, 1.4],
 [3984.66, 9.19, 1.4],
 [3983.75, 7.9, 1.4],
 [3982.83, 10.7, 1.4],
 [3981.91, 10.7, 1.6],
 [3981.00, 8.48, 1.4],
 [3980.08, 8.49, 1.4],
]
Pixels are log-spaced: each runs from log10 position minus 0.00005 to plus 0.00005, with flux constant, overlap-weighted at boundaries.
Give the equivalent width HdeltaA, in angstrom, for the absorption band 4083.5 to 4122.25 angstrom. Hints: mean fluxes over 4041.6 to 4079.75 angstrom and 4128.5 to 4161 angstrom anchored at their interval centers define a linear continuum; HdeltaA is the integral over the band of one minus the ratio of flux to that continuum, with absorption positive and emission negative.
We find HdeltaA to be 5.2 angstrom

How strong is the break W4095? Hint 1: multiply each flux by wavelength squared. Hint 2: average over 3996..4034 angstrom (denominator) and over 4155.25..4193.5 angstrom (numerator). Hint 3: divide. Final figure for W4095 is 1.03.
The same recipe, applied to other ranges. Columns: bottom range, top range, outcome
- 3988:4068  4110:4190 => 1.04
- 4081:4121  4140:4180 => 1.16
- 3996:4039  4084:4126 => 0.91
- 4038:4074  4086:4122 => 0.86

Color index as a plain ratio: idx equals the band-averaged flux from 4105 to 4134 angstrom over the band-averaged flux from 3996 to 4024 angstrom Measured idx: 0.9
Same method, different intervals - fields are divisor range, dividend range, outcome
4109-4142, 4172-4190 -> 0.95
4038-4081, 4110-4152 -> 0.96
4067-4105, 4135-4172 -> 1.10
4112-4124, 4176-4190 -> 0.98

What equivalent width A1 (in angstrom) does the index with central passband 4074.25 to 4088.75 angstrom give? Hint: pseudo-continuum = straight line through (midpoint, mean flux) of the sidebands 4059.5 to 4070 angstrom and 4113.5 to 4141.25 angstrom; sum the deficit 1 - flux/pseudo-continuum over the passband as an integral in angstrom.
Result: 1.1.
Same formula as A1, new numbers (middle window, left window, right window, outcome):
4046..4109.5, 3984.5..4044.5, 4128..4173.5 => 3.0 angstrom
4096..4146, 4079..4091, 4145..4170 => 4.8 angstrom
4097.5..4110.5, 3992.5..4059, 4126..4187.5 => 3.7 angstrom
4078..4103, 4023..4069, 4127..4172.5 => 2.7 angstrom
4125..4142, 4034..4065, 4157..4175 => 0.0 angstrom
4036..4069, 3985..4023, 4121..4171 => -2.1 angstrom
